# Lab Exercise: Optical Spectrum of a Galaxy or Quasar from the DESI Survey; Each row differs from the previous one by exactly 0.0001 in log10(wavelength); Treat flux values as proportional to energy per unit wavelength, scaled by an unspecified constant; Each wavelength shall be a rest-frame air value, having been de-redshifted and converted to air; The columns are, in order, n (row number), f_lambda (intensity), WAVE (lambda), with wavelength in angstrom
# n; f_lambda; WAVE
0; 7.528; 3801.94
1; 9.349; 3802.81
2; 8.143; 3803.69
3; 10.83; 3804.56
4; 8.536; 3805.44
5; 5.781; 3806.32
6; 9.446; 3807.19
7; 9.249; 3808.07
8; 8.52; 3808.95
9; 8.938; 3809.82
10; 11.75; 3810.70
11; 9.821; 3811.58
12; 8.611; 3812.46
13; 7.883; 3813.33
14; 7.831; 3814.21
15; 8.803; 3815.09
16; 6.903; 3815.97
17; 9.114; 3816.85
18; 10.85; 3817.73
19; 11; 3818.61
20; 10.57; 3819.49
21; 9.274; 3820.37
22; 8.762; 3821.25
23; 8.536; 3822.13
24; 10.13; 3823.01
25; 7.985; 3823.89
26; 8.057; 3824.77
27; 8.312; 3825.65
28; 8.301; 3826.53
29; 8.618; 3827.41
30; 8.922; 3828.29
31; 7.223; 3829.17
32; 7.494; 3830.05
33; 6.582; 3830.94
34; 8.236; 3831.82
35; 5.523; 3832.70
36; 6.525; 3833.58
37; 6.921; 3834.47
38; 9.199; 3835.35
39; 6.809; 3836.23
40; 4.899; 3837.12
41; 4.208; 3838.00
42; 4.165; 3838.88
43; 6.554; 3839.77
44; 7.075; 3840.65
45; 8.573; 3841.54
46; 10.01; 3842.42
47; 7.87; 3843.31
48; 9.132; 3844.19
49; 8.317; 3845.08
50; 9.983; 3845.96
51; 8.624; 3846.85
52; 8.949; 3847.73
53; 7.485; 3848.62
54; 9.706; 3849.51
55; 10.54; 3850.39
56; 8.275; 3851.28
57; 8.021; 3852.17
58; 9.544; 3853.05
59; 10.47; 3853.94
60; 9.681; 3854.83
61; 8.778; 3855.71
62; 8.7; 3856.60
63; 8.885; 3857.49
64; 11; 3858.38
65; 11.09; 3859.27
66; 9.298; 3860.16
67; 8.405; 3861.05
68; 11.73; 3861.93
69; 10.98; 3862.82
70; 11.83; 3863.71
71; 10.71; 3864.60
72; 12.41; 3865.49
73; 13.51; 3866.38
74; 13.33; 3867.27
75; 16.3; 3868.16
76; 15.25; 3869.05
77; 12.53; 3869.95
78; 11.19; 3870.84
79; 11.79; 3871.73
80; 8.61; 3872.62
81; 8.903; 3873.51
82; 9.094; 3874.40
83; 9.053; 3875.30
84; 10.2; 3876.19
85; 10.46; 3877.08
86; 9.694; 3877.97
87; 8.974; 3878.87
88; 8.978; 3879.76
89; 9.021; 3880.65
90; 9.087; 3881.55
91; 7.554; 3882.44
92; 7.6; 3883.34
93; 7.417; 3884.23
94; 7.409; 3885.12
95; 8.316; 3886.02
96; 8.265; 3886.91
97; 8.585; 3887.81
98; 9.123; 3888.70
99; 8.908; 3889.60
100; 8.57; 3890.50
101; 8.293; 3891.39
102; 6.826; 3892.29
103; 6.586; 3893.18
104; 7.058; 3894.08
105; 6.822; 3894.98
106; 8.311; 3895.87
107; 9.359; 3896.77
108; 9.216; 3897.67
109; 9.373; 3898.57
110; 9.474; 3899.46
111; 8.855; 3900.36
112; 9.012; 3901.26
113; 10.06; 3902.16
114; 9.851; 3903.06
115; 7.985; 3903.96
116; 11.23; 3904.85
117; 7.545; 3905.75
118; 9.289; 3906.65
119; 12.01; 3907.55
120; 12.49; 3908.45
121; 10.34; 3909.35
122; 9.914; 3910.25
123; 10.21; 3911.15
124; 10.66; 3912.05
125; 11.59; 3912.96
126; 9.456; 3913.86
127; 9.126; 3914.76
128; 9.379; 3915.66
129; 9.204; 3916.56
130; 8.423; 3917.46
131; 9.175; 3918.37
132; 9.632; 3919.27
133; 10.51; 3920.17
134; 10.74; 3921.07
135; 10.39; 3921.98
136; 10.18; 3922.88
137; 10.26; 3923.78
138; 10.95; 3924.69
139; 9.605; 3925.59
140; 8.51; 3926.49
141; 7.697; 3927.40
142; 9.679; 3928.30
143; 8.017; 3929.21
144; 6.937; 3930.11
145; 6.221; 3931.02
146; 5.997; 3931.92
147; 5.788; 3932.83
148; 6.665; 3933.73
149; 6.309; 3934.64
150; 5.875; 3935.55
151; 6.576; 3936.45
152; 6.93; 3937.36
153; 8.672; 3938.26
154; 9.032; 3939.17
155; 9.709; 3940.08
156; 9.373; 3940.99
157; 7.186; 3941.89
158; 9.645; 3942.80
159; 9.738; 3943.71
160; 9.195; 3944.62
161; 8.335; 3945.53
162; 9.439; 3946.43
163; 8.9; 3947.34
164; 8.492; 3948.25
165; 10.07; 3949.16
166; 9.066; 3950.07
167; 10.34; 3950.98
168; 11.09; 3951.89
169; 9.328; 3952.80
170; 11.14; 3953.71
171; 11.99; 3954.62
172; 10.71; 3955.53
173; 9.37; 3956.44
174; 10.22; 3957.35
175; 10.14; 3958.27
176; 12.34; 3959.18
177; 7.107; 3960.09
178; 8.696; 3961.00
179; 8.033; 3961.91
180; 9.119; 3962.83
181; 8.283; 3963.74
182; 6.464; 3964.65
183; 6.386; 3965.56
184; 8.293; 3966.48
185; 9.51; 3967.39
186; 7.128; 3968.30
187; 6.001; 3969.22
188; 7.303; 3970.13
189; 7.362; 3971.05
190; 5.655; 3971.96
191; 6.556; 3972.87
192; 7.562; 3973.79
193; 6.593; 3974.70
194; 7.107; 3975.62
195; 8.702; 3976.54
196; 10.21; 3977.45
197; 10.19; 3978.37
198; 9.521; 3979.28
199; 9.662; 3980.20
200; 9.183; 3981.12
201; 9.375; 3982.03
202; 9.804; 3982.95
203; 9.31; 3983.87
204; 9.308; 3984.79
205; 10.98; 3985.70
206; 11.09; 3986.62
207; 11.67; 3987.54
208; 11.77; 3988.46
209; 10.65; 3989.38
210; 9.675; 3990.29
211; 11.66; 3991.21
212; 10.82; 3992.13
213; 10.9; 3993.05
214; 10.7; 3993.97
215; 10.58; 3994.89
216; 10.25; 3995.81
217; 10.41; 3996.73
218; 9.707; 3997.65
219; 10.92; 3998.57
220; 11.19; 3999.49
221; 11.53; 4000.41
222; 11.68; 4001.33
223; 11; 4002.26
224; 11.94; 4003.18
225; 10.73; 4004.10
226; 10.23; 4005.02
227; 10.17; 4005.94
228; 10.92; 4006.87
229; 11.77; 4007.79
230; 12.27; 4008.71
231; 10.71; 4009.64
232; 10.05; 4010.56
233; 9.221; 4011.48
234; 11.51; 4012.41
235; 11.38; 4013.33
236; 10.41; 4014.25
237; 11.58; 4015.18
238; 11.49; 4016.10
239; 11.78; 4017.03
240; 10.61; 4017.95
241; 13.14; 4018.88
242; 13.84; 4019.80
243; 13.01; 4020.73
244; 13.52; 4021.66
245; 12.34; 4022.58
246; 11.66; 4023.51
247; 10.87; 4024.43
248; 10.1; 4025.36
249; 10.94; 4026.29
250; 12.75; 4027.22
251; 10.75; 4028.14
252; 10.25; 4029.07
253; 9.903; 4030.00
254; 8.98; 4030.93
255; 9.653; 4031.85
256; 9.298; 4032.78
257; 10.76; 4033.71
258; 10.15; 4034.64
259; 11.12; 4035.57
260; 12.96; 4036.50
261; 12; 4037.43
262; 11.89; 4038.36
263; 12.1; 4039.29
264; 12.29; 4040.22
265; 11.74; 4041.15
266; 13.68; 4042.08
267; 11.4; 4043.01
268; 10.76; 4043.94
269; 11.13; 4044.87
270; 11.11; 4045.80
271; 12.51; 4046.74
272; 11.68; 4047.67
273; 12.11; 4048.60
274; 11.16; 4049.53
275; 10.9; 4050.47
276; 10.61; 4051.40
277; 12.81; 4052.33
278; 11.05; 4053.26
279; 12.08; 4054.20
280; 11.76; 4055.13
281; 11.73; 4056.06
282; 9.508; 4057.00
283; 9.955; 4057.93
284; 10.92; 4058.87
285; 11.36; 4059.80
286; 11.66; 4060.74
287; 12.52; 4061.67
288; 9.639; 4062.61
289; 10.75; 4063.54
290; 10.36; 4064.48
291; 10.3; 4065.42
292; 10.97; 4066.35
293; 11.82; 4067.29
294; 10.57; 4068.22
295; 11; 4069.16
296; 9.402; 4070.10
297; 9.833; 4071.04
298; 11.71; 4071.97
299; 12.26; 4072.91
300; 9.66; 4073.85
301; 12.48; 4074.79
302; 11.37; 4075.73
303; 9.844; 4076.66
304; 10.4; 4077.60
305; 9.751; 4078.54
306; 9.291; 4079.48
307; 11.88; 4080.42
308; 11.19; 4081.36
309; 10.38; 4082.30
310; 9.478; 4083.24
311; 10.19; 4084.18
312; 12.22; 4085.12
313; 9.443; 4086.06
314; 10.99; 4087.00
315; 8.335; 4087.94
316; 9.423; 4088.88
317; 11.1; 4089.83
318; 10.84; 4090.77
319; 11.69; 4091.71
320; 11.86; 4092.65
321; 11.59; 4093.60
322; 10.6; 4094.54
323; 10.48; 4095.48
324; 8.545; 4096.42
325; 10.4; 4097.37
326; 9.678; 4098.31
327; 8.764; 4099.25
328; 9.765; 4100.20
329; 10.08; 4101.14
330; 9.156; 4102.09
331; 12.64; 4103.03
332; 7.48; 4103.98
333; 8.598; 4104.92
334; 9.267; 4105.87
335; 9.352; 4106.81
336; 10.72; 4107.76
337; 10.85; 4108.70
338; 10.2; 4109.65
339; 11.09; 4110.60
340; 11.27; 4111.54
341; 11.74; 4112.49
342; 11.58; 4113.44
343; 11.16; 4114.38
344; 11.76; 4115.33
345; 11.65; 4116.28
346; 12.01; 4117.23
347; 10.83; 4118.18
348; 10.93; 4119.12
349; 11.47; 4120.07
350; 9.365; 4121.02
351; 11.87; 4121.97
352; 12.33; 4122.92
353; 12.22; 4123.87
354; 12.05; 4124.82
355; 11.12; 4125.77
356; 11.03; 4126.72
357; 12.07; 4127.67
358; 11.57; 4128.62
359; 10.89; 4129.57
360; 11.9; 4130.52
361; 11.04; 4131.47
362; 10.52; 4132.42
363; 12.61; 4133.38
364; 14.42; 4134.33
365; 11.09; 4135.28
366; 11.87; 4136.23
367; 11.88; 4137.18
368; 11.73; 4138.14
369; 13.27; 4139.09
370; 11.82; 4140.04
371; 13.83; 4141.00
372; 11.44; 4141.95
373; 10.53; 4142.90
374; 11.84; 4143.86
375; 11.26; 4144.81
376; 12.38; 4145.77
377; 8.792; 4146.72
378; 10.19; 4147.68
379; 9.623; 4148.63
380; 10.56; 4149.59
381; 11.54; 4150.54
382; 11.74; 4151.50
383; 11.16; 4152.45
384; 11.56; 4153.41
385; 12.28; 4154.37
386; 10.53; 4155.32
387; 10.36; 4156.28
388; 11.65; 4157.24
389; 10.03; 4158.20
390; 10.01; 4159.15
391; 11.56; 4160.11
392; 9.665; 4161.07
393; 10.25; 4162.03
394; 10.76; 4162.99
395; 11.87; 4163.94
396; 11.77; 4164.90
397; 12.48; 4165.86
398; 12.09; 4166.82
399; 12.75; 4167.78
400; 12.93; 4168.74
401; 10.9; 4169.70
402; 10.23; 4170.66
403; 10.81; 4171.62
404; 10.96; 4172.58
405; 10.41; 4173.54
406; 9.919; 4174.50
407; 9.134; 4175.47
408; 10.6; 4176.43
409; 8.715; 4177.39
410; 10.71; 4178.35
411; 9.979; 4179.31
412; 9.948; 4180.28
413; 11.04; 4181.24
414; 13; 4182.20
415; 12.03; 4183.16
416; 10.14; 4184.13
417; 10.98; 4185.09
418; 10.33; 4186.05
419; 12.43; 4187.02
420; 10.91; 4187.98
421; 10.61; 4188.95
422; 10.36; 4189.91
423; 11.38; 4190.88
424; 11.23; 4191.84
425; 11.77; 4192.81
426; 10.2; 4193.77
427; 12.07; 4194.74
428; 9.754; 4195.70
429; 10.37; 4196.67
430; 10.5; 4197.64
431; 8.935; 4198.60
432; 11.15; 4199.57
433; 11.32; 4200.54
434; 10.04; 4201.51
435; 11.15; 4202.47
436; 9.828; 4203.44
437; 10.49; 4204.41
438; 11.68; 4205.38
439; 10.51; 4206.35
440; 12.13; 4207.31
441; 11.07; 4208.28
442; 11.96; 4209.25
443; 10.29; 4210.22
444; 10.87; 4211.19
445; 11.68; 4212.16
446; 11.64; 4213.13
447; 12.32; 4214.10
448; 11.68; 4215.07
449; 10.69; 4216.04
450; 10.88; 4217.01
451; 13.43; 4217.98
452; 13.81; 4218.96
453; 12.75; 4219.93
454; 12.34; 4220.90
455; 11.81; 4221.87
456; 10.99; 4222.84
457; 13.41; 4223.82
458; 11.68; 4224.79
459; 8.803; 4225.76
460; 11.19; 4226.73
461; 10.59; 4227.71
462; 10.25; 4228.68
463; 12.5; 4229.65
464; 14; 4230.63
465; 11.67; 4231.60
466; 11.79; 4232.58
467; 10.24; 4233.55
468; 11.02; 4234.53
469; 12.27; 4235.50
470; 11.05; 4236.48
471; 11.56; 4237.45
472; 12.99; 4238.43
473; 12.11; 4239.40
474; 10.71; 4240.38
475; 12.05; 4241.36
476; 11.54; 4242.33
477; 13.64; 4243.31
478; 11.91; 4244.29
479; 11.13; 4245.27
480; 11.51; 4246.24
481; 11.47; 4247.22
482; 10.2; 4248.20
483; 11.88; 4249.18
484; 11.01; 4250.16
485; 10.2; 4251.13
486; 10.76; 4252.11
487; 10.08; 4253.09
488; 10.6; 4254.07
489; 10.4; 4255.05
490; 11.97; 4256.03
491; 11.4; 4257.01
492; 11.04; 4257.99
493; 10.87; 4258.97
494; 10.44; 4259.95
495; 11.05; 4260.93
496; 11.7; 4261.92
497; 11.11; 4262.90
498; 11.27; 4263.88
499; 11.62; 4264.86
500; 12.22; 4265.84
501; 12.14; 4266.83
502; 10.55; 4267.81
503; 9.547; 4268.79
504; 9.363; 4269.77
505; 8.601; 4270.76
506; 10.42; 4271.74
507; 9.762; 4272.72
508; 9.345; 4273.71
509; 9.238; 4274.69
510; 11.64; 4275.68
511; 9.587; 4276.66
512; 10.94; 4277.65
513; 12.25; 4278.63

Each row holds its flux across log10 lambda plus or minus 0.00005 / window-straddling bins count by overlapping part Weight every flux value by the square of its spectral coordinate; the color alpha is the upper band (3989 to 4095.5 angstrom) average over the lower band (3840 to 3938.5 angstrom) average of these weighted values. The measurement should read 1.3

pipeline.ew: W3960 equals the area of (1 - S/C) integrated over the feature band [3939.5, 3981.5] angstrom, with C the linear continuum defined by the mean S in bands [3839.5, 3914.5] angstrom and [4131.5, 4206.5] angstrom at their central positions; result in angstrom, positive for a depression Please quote 4.8 angstrom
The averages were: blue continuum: 9.56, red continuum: 11.1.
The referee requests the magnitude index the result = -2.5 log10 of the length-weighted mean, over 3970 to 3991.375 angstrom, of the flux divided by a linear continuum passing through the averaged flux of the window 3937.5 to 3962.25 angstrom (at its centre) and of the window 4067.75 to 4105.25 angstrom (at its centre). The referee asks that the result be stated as 0.06 mag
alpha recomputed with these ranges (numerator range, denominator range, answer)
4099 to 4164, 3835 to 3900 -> 1.38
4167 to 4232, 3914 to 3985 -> 1.44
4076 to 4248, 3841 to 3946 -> 1.37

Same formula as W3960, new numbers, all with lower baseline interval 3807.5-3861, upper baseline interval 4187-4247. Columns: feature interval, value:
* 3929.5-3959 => 2.0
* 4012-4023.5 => -2.5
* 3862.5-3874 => -4.4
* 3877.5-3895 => 1.4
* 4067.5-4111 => 0.3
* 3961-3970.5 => 1.8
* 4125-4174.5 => -2.1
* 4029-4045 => -1.7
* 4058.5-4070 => -0.8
